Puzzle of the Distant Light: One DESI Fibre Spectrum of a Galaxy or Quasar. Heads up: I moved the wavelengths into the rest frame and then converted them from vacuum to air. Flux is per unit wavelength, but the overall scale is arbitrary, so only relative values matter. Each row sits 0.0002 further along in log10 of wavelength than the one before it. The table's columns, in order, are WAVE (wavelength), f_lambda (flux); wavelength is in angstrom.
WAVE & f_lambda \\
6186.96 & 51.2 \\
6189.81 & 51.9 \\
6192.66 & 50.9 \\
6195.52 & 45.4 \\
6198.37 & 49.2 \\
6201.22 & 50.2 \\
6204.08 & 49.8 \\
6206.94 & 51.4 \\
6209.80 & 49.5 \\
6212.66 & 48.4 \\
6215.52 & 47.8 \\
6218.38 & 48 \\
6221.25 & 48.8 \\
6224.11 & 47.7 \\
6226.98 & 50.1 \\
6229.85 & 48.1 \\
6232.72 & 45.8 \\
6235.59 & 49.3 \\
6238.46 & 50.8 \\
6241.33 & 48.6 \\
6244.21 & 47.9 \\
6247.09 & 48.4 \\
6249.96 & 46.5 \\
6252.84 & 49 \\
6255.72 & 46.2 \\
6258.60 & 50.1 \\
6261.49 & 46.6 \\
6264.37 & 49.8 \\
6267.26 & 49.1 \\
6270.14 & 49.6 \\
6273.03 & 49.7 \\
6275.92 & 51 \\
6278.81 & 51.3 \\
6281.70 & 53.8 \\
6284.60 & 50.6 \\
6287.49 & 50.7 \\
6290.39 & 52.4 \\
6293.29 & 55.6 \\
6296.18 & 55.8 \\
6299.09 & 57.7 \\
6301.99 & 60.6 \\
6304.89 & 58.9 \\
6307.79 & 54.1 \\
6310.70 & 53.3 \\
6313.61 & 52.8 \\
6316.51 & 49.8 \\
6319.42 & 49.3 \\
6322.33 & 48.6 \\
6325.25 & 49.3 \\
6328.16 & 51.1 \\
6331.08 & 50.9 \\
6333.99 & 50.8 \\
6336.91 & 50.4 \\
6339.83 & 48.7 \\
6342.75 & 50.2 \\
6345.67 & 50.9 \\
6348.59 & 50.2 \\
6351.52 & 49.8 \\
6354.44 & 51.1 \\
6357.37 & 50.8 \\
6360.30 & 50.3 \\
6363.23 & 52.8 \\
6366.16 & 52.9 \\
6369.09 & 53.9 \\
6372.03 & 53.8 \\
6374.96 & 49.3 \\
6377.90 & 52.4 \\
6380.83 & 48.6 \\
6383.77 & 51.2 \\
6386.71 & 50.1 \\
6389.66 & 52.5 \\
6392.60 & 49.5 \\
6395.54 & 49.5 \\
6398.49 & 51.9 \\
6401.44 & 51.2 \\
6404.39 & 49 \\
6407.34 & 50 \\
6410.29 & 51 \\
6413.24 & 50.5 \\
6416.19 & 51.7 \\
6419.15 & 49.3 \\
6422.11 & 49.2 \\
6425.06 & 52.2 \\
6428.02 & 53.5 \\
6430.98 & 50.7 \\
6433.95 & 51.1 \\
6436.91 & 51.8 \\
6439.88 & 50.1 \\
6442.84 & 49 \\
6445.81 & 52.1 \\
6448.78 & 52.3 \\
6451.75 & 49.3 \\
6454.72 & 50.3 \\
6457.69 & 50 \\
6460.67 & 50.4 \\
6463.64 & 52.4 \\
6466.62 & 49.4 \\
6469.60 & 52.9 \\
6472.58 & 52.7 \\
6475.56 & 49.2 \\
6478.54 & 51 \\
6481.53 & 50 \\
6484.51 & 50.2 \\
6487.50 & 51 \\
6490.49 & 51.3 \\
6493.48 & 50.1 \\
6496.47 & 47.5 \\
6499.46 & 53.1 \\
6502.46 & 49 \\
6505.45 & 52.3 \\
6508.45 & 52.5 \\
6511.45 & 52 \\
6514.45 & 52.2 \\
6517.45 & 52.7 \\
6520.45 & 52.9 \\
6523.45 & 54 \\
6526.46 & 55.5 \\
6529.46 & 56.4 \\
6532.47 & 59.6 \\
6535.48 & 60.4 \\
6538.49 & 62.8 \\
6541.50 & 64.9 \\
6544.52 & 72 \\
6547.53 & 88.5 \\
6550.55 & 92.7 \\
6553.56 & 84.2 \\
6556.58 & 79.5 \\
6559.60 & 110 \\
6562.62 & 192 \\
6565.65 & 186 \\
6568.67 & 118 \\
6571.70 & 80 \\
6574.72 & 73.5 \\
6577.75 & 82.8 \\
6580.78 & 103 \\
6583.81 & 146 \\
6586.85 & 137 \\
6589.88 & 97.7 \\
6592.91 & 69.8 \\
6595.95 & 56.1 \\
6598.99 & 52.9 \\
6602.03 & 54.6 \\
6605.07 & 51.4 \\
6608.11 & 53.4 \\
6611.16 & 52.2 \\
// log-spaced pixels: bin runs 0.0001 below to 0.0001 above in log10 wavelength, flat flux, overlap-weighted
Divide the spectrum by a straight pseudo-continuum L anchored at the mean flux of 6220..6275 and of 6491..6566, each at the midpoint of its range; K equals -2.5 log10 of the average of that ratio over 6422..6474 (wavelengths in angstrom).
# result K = 0.26 mag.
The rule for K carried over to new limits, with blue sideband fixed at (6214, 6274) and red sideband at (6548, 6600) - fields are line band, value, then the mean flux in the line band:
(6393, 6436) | 0.45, 50.8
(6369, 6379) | 0.32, 52.1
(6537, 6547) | 0.39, 68.7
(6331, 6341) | 0.26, 50.2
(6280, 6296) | 0.06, 52.9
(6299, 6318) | 0.08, 55.2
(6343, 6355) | 0.29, 50.4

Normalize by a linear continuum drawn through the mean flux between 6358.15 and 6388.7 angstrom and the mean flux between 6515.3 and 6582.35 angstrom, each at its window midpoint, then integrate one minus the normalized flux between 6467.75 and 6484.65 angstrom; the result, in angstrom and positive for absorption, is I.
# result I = 4.8 angstrom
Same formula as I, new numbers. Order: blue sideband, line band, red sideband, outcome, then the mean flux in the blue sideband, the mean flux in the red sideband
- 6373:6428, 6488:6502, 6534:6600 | 4.8 angstrom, 50.6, 96.3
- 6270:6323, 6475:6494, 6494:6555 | 2.8 angstrom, 53.1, 60.6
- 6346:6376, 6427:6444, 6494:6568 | 2.9 angstrom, 51.5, 74.5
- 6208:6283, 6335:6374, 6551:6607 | 8.3 angstrom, 48.9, 98.1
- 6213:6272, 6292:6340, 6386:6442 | -3.4 angstrom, 48.4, 50.8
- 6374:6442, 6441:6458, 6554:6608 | 3.1 angstrom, 50.7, 97.9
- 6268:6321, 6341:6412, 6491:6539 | 3.2 angstrom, 53.1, 53.7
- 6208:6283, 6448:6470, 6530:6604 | 7.6 angstrom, 48.9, 91.9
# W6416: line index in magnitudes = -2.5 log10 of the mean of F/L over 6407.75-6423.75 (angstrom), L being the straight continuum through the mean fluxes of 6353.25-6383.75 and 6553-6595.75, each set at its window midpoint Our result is 0.277 mag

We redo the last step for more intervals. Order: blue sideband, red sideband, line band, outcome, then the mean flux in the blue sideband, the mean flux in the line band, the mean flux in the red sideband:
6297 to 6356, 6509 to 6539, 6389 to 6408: 0.06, 52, 50.5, 55.5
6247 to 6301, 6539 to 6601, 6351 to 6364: 0.25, 50.9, 50.9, 98.4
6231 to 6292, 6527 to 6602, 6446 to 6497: 0.48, 49.4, 50.7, 91.5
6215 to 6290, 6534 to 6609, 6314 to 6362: 0.20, 49.1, 50.2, 91.1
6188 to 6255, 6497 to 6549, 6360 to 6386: 0.04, 48.8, 51.7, 58.1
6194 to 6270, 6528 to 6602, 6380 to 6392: 0.33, 48.6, 50.6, 92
